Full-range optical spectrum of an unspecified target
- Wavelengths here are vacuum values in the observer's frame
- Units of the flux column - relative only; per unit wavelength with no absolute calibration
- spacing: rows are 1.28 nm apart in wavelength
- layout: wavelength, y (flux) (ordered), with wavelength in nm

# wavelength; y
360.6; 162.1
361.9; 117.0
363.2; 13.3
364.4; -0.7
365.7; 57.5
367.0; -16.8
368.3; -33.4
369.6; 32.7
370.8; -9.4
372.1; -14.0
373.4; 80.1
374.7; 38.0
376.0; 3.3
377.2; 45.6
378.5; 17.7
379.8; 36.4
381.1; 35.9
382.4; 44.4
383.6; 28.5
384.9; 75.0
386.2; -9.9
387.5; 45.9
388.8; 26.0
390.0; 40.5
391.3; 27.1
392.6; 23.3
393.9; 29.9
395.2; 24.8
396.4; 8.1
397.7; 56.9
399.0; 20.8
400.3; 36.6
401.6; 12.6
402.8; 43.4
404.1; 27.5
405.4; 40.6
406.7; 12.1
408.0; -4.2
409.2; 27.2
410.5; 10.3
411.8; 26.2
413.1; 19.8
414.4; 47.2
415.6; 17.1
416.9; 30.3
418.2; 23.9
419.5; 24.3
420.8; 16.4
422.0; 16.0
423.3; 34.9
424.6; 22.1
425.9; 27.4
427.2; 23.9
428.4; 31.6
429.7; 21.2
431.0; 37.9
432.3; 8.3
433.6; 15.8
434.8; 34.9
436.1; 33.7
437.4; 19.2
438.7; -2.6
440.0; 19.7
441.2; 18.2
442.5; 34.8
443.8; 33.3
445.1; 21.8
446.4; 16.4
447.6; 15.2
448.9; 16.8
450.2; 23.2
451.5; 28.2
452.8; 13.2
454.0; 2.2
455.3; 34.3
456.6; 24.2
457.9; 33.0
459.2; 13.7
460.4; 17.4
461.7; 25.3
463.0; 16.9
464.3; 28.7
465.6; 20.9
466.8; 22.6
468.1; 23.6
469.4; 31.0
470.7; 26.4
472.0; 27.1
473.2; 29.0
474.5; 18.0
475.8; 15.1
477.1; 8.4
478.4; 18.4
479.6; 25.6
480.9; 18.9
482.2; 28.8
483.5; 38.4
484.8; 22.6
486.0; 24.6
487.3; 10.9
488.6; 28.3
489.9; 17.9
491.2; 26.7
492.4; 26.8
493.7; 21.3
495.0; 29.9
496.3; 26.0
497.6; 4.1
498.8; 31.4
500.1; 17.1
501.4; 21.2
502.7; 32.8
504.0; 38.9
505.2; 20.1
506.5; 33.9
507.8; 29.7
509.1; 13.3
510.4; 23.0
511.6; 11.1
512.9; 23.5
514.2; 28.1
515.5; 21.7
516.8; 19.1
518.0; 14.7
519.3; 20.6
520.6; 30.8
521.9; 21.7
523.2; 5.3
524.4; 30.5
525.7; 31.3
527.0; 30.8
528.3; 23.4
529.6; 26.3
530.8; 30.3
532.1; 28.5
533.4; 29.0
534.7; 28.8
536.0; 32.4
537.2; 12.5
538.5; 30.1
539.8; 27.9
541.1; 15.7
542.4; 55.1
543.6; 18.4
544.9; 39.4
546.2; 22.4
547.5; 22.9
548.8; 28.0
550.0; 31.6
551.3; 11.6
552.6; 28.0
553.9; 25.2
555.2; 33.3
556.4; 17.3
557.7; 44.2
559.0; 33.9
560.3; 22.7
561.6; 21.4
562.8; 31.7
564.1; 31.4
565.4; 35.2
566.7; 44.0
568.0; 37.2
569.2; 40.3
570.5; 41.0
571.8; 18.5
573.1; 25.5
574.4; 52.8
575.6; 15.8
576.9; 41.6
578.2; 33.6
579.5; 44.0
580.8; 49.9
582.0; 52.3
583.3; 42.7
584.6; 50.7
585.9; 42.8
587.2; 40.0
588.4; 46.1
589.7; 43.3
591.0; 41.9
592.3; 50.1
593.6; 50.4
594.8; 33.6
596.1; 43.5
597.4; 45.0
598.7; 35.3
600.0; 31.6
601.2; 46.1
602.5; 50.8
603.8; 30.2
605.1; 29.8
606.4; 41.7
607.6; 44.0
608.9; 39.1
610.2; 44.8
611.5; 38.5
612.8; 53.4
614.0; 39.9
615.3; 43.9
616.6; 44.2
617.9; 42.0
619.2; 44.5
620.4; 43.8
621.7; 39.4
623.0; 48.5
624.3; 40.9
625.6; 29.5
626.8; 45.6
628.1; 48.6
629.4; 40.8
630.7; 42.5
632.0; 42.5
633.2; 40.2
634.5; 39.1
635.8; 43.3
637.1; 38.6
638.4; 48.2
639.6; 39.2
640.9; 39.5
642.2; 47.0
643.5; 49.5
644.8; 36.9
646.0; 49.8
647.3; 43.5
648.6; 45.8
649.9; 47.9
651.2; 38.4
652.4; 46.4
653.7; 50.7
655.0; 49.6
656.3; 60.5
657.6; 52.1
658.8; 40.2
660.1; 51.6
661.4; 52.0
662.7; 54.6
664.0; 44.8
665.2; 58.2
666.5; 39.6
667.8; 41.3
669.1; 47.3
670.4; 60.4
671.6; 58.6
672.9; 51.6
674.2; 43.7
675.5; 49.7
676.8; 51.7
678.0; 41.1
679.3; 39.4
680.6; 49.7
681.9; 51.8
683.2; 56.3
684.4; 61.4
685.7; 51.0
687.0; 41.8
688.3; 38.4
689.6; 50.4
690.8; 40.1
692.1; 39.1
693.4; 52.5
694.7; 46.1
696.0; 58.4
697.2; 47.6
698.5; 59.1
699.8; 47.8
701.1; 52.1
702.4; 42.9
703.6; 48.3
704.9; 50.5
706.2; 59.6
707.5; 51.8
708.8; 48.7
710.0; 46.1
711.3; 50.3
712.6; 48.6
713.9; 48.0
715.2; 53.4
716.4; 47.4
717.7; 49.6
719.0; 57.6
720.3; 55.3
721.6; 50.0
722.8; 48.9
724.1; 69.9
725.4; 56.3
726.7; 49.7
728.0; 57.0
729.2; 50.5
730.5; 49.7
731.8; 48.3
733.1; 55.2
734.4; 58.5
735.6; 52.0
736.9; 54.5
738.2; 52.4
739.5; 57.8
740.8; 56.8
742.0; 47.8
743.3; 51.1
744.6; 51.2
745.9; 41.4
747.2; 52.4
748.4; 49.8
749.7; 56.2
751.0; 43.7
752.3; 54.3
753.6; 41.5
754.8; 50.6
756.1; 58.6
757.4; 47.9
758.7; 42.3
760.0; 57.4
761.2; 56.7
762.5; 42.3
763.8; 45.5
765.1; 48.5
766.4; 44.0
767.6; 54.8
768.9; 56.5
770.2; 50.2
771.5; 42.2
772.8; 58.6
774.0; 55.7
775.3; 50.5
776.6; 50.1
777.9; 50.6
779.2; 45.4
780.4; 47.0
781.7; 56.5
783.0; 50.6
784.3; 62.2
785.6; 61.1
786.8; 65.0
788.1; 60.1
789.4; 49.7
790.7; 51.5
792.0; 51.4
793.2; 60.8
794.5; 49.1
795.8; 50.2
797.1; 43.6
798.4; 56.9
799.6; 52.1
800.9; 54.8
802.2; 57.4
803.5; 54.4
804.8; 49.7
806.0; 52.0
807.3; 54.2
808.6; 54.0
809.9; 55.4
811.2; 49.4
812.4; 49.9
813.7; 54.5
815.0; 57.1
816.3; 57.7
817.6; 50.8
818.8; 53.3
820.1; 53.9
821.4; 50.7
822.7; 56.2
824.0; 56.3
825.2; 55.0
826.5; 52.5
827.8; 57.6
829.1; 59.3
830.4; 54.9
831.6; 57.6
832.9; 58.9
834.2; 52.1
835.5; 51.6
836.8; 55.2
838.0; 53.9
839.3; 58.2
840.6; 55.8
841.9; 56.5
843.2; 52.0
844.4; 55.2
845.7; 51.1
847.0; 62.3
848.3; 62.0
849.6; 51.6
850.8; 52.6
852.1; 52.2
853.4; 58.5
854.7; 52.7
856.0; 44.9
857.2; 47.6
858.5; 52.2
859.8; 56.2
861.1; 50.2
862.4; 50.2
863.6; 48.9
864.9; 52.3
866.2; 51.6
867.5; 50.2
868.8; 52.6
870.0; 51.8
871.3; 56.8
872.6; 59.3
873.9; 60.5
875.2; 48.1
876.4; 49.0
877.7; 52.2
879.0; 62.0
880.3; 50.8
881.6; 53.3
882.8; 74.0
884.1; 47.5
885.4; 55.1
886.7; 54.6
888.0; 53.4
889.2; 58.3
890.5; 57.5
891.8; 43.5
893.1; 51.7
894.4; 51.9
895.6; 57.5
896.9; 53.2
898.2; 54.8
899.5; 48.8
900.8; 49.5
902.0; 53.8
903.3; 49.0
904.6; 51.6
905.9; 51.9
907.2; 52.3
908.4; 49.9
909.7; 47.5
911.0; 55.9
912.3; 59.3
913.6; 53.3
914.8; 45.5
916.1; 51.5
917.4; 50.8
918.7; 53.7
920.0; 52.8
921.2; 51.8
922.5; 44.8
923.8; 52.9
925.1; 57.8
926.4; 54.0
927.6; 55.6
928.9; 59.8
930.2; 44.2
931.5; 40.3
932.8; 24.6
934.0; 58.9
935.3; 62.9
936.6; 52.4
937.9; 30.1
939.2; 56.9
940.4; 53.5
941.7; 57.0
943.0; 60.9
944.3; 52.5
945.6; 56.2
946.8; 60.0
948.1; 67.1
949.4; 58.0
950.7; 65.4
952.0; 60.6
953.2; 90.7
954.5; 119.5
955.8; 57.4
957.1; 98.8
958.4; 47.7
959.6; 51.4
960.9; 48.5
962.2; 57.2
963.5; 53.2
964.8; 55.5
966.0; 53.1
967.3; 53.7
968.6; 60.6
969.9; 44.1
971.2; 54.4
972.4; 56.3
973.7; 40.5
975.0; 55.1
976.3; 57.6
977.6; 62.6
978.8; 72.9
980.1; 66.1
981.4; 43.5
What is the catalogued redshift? 0.454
